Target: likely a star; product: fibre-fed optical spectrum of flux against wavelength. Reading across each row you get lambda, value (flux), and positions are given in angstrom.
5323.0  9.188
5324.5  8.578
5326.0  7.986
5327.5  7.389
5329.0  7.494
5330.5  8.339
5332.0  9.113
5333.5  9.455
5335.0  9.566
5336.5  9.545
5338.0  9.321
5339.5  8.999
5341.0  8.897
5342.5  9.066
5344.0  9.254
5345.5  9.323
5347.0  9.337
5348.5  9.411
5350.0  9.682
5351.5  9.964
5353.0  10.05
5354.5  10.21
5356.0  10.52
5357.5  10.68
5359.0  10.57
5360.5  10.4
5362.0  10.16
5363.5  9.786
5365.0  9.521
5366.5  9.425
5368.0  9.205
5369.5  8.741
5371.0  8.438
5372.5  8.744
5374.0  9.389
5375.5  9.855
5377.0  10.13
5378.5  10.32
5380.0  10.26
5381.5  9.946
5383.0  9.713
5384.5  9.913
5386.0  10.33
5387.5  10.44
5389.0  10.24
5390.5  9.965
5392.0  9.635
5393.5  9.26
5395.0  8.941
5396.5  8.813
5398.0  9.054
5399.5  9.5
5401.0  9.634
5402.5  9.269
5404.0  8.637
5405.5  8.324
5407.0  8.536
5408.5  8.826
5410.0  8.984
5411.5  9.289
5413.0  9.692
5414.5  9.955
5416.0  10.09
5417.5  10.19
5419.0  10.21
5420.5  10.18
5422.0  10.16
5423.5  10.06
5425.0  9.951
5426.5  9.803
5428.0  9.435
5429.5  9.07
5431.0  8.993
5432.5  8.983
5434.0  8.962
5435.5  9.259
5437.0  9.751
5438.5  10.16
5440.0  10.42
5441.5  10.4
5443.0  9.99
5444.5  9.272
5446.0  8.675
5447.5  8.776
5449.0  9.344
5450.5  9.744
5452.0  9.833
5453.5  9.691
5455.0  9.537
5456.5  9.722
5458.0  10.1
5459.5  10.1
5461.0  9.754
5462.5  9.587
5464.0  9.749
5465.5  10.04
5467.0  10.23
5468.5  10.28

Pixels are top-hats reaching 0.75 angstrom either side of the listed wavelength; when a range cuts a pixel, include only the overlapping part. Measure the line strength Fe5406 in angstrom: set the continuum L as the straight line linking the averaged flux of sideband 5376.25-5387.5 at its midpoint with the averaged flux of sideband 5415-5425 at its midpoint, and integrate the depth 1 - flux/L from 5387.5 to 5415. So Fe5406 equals 2.3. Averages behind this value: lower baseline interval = 10.1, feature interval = 9.28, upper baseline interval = 10.1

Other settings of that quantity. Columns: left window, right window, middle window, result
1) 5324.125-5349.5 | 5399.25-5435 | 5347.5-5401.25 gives -3.5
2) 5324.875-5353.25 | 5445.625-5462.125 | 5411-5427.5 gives -0.9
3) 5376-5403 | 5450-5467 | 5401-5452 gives 1.5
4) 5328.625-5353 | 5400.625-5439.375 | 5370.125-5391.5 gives -1.1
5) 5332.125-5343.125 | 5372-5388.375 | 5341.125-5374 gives -0.2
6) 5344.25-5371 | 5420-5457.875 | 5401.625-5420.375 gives 0.6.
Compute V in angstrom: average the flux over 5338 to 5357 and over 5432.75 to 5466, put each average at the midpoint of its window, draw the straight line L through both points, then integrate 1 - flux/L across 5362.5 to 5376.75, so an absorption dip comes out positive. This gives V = 0.5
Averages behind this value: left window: 9.56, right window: 9.66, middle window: 9.28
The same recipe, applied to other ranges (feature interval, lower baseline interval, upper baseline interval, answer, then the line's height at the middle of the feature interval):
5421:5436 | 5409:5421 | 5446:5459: 0.3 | 9.71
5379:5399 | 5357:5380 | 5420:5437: -0.2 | 9.64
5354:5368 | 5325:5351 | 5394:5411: -1.8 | 8.96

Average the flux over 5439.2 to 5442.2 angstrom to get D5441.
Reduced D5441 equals 10.4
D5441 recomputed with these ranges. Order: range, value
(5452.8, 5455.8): 9.61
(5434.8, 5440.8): 9.91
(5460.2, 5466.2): 9.78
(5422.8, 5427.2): 9.94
